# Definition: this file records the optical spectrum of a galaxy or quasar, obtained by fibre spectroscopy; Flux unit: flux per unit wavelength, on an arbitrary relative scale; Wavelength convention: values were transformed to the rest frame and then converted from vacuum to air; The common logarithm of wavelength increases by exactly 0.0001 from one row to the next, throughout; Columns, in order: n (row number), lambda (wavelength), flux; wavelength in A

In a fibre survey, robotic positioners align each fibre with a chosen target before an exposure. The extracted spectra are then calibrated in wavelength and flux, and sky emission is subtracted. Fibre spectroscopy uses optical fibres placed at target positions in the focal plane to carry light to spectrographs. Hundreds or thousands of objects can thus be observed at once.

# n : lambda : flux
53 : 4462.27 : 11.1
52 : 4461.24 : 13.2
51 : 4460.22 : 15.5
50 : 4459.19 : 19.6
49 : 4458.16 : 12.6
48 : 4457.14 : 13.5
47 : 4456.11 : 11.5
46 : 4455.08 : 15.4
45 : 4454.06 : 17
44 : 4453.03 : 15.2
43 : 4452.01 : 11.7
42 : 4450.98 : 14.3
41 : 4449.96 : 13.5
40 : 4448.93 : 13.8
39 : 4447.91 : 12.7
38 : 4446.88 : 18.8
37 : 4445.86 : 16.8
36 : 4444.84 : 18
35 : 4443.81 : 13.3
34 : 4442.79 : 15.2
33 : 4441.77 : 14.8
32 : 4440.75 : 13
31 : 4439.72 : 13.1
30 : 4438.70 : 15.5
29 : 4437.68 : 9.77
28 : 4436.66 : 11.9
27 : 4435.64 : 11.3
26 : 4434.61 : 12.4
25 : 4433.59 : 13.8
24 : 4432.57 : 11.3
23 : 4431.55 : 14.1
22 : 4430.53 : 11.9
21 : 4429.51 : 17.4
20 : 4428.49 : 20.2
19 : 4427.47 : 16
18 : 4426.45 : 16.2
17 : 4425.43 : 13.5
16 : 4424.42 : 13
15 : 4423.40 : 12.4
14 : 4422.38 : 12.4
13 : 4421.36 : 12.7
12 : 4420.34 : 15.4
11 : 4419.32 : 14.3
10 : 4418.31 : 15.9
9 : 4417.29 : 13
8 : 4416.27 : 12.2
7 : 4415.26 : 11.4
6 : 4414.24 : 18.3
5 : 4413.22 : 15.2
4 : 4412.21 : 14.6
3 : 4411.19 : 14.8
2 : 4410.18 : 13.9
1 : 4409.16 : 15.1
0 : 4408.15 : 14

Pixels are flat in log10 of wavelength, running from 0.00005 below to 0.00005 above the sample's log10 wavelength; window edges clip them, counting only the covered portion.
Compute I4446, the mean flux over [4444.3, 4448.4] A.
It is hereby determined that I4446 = 16.6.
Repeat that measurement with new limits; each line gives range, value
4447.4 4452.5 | 13.2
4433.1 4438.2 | 11.8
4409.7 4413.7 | 14.7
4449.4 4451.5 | 13.9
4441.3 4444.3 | 14.5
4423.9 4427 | 14.3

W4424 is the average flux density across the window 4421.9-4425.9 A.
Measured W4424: 12.8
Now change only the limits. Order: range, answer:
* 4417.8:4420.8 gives 15.2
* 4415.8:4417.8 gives 12.6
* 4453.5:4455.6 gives 16.2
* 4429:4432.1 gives 14.4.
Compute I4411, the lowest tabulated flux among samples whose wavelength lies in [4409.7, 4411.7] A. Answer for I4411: 13.9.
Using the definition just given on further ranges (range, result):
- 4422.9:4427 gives 12.4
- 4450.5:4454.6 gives 11.7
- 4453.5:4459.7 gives 11.5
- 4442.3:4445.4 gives 13.3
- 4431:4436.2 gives 11.3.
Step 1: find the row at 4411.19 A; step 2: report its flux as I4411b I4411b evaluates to 14.8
